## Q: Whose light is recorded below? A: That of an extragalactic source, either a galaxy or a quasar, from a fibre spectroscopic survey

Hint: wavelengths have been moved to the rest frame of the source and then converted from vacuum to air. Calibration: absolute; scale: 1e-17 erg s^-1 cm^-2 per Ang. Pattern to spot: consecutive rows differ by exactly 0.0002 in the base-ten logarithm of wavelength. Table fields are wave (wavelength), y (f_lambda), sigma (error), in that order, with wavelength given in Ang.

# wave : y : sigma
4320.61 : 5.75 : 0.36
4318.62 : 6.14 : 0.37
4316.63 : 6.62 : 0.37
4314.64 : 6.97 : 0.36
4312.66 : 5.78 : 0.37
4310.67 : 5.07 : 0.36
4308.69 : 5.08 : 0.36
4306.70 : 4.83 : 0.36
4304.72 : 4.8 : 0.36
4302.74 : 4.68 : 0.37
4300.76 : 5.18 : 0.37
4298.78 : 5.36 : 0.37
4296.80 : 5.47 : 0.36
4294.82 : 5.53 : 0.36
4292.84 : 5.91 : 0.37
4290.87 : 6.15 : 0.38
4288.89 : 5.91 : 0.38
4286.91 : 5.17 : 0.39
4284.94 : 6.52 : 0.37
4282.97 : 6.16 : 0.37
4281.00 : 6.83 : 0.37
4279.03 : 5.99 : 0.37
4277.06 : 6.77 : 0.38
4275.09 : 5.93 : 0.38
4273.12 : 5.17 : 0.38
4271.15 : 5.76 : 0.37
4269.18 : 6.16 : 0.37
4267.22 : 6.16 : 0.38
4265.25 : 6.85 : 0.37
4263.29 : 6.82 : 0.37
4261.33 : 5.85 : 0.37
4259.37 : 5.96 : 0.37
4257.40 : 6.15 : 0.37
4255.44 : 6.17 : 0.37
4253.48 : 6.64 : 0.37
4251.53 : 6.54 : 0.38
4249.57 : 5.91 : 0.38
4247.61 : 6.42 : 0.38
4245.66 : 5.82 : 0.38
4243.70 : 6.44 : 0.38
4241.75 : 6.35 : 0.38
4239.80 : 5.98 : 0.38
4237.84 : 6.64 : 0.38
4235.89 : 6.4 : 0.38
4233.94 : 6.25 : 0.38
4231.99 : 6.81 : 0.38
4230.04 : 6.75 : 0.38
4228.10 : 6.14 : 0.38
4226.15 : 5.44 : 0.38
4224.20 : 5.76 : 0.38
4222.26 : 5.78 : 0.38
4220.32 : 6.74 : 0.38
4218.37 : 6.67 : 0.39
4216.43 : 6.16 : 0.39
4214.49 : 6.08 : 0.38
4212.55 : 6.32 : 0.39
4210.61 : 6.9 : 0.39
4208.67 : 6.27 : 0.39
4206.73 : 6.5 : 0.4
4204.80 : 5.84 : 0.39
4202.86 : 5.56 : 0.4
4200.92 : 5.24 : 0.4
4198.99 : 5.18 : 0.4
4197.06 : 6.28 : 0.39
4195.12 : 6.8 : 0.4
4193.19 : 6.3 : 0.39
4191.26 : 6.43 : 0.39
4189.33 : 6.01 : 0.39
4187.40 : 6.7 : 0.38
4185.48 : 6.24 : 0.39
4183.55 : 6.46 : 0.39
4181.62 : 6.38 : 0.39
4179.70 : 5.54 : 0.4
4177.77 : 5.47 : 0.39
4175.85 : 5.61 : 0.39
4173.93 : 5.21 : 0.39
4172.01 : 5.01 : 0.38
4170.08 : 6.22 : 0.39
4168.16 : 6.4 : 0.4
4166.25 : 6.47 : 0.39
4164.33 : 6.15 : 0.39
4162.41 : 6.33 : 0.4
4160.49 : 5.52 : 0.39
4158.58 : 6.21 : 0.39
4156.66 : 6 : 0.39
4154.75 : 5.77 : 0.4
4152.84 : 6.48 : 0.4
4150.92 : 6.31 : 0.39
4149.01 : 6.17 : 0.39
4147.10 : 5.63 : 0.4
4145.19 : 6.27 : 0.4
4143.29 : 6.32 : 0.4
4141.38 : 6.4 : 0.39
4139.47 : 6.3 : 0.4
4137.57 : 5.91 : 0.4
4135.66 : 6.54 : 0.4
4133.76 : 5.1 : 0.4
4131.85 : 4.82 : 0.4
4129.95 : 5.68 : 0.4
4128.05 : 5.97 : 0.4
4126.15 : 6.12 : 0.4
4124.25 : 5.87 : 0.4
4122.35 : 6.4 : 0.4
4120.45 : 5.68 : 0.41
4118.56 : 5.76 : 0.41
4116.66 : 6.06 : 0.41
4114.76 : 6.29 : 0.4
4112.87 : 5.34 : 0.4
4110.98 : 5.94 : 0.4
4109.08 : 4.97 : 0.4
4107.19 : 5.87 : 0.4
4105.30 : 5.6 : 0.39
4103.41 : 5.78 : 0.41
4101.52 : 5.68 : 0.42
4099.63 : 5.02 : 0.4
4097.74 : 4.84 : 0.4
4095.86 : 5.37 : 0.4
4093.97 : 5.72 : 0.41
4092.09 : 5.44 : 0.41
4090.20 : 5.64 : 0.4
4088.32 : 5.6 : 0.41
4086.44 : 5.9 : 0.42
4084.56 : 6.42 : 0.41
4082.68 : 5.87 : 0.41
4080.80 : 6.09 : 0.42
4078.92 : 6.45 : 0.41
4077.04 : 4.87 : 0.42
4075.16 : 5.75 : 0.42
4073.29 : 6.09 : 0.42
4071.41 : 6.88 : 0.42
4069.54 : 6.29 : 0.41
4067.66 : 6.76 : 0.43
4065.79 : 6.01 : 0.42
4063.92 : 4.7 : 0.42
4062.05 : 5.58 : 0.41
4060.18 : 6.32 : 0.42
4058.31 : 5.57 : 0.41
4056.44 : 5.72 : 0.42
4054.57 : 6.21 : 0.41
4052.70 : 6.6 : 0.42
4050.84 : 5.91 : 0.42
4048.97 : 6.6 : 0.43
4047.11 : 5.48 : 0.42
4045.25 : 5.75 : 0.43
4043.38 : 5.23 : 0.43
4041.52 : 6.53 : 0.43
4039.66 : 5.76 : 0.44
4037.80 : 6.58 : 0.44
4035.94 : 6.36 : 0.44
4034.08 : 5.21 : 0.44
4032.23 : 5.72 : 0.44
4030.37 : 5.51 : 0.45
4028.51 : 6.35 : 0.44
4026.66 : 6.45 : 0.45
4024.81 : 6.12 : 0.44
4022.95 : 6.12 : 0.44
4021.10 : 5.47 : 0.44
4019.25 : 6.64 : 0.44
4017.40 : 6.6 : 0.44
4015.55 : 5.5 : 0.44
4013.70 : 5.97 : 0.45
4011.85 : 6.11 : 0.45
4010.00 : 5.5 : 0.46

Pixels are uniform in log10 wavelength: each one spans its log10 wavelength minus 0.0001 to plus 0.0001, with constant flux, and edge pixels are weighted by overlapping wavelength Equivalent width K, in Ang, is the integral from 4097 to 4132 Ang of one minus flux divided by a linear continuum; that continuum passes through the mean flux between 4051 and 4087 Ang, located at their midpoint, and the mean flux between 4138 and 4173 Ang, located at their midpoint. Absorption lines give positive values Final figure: 2.1 Ang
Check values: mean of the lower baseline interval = 6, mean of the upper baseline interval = 6.11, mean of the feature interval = 5.69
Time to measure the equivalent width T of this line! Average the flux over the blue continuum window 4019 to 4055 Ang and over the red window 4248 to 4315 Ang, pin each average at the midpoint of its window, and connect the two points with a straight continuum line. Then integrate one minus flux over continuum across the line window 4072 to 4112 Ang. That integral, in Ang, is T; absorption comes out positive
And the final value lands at 2.1 Ang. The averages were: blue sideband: 6.02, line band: 5.67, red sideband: 5.88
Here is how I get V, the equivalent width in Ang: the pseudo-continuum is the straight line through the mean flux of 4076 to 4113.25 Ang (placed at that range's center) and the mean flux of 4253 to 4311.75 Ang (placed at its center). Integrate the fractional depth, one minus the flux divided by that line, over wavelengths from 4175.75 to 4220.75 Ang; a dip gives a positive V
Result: -3.31 Ang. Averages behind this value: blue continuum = 5.62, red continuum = 5.82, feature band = 6.16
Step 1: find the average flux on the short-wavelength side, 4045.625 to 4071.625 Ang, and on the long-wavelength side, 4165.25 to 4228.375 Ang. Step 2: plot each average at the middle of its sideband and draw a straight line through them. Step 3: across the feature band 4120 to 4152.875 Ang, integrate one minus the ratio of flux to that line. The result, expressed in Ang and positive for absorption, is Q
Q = 0.3 Ang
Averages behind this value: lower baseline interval 6.02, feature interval 5.99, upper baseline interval 6.06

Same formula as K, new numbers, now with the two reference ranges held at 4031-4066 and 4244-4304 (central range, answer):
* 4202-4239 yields -1.8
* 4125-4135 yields 0.6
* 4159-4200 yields -0.6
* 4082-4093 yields 0.2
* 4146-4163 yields -0.3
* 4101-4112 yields 0.5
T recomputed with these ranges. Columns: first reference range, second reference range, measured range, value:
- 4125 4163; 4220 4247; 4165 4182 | 0.8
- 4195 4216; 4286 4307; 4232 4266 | -3.5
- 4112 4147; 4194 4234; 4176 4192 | -0.1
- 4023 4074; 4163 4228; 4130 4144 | 0.4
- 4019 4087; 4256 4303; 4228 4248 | -1.4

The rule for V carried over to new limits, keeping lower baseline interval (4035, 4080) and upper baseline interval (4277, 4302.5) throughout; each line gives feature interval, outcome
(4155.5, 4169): -0.49 Ang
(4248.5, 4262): -0.71 Ang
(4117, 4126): 0.01 Ang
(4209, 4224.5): -1.12 Ang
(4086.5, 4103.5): 1.46 Ang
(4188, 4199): -0.66 Ang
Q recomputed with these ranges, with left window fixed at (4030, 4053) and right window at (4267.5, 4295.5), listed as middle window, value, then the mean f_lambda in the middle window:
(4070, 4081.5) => -0.2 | 6.03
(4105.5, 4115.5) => 0.5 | 5.67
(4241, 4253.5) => -0.6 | 6.28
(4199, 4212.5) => -0.1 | 6.01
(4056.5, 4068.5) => 0.3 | 5.81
